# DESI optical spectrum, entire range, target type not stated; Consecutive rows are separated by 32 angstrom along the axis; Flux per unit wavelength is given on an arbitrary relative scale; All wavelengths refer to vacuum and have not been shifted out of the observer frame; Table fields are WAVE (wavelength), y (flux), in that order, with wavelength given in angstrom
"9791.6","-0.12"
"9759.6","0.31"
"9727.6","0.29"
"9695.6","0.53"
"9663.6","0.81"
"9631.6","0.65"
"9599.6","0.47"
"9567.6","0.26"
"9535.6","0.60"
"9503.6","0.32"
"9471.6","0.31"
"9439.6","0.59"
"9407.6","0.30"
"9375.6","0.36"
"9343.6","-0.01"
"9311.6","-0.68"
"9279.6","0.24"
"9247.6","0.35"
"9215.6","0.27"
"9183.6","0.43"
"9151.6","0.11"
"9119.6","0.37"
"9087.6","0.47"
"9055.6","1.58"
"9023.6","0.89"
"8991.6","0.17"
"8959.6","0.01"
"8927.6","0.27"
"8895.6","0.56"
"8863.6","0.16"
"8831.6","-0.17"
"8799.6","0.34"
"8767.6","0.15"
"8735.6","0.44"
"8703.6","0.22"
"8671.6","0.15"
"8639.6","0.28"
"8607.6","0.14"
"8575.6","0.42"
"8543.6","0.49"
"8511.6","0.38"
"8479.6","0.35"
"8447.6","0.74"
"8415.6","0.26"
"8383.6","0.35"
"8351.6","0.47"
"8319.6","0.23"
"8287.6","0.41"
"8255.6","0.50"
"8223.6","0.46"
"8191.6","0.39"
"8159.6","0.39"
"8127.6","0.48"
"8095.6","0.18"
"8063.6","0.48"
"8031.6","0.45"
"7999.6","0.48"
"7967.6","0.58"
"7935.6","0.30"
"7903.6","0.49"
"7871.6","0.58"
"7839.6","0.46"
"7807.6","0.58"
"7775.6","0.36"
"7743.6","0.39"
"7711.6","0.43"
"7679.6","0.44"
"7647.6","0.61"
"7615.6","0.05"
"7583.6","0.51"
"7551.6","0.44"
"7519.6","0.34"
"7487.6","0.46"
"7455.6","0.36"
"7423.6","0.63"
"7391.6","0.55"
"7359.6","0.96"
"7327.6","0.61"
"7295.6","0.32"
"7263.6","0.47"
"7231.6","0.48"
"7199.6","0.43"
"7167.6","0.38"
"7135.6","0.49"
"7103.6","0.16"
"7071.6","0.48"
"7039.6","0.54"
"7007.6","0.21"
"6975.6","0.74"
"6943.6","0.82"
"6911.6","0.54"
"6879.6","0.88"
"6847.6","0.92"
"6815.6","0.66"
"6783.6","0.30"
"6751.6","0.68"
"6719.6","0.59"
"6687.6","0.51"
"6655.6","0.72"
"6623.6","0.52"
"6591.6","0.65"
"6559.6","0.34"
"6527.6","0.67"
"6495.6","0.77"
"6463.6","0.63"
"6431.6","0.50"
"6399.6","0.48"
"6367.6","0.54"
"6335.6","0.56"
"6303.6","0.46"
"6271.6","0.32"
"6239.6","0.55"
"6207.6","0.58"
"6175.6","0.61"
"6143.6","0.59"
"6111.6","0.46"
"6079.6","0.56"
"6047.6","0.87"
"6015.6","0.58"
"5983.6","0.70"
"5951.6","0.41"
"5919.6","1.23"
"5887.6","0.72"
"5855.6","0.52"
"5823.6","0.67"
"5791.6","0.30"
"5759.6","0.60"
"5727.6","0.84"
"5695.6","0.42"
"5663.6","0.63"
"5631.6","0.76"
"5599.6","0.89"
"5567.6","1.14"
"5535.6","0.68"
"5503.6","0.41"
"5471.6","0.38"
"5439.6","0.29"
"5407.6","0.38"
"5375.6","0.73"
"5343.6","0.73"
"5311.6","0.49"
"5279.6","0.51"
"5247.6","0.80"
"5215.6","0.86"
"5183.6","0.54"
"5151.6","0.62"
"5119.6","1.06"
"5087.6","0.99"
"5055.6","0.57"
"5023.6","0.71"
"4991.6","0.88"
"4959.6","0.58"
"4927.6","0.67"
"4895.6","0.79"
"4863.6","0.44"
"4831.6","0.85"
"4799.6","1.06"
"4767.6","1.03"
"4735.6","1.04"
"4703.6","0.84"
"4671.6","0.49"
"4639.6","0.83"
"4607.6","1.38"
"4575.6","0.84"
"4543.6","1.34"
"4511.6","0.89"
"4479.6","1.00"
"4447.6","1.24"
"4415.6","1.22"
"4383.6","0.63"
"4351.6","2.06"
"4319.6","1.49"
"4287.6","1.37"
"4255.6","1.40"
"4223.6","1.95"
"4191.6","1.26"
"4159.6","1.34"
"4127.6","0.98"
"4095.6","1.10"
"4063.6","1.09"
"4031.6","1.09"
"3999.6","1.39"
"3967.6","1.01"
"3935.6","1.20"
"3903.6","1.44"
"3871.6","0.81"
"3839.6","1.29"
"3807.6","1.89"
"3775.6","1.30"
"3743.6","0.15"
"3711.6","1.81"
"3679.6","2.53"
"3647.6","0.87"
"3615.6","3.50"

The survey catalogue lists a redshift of 1.42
